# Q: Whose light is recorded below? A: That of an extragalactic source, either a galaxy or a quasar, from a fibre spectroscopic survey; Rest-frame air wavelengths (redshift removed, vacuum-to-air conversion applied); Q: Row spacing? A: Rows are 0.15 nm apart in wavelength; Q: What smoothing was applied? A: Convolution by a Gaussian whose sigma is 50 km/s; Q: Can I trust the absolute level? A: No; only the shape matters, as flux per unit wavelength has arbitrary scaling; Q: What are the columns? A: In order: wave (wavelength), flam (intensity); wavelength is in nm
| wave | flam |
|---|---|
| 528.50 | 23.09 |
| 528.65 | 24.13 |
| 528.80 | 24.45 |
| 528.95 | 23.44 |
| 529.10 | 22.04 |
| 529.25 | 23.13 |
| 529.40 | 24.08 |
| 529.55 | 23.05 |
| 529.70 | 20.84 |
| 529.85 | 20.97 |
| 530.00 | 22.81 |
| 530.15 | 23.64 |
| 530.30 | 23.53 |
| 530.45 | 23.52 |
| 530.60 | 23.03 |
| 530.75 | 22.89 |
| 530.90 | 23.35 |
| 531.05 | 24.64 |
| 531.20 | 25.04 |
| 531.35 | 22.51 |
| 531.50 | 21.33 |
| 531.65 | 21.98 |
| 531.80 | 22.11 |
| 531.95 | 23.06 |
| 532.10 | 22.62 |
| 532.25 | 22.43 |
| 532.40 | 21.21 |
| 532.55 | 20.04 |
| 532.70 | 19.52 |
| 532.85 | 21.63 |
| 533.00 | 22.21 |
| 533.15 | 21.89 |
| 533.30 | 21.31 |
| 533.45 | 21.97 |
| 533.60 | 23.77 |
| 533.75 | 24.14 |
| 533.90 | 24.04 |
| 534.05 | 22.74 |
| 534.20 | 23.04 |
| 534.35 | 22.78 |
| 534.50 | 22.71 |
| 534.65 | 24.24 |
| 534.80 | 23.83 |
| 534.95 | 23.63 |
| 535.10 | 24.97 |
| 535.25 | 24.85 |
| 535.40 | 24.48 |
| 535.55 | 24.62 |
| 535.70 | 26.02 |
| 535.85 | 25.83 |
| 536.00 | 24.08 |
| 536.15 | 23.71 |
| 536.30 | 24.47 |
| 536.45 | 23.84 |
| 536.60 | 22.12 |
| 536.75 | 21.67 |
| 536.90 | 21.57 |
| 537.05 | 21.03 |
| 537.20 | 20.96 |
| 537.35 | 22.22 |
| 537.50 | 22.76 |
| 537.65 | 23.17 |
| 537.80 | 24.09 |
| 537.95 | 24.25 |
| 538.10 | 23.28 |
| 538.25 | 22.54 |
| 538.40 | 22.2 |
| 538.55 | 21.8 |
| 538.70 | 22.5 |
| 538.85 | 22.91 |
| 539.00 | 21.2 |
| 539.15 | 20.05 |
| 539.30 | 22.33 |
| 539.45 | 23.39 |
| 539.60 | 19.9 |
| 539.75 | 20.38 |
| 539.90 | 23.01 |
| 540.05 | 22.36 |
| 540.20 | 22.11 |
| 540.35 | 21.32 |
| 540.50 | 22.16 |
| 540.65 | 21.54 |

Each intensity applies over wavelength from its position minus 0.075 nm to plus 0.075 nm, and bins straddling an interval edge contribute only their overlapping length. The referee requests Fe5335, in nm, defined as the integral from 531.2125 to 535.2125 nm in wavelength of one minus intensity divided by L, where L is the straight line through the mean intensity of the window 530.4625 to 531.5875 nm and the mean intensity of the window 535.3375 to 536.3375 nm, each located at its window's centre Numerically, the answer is 0.23 nm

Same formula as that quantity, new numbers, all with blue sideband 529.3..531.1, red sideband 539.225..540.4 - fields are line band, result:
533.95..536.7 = -0.19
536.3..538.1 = -0.04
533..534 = -0.01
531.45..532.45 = 0.03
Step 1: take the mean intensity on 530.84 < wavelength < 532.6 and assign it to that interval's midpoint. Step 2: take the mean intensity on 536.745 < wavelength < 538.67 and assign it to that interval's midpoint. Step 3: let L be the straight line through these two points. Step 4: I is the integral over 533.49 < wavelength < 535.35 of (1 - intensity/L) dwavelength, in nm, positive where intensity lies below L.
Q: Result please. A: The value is -0.099 nm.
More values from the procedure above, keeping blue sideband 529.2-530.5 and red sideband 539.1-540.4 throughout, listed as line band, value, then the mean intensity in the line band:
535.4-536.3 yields -0.108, 24.8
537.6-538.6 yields -0.055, 23.1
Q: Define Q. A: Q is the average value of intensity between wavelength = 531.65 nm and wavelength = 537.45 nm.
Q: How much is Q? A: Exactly 22.9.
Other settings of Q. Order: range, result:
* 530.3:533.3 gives 22.4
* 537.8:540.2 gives 22.2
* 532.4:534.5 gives 22.2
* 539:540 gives 21.5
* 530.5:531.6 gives 23.2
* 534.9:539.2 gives 23.1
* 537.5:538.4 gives 23.3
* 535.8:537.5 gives 22.8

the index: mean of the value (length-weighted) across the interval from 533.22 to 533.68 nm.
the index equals 22.4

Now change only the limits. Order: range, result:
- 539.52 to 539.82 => 20.2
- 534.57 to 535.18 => 24.2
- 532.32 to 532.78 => 20.3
